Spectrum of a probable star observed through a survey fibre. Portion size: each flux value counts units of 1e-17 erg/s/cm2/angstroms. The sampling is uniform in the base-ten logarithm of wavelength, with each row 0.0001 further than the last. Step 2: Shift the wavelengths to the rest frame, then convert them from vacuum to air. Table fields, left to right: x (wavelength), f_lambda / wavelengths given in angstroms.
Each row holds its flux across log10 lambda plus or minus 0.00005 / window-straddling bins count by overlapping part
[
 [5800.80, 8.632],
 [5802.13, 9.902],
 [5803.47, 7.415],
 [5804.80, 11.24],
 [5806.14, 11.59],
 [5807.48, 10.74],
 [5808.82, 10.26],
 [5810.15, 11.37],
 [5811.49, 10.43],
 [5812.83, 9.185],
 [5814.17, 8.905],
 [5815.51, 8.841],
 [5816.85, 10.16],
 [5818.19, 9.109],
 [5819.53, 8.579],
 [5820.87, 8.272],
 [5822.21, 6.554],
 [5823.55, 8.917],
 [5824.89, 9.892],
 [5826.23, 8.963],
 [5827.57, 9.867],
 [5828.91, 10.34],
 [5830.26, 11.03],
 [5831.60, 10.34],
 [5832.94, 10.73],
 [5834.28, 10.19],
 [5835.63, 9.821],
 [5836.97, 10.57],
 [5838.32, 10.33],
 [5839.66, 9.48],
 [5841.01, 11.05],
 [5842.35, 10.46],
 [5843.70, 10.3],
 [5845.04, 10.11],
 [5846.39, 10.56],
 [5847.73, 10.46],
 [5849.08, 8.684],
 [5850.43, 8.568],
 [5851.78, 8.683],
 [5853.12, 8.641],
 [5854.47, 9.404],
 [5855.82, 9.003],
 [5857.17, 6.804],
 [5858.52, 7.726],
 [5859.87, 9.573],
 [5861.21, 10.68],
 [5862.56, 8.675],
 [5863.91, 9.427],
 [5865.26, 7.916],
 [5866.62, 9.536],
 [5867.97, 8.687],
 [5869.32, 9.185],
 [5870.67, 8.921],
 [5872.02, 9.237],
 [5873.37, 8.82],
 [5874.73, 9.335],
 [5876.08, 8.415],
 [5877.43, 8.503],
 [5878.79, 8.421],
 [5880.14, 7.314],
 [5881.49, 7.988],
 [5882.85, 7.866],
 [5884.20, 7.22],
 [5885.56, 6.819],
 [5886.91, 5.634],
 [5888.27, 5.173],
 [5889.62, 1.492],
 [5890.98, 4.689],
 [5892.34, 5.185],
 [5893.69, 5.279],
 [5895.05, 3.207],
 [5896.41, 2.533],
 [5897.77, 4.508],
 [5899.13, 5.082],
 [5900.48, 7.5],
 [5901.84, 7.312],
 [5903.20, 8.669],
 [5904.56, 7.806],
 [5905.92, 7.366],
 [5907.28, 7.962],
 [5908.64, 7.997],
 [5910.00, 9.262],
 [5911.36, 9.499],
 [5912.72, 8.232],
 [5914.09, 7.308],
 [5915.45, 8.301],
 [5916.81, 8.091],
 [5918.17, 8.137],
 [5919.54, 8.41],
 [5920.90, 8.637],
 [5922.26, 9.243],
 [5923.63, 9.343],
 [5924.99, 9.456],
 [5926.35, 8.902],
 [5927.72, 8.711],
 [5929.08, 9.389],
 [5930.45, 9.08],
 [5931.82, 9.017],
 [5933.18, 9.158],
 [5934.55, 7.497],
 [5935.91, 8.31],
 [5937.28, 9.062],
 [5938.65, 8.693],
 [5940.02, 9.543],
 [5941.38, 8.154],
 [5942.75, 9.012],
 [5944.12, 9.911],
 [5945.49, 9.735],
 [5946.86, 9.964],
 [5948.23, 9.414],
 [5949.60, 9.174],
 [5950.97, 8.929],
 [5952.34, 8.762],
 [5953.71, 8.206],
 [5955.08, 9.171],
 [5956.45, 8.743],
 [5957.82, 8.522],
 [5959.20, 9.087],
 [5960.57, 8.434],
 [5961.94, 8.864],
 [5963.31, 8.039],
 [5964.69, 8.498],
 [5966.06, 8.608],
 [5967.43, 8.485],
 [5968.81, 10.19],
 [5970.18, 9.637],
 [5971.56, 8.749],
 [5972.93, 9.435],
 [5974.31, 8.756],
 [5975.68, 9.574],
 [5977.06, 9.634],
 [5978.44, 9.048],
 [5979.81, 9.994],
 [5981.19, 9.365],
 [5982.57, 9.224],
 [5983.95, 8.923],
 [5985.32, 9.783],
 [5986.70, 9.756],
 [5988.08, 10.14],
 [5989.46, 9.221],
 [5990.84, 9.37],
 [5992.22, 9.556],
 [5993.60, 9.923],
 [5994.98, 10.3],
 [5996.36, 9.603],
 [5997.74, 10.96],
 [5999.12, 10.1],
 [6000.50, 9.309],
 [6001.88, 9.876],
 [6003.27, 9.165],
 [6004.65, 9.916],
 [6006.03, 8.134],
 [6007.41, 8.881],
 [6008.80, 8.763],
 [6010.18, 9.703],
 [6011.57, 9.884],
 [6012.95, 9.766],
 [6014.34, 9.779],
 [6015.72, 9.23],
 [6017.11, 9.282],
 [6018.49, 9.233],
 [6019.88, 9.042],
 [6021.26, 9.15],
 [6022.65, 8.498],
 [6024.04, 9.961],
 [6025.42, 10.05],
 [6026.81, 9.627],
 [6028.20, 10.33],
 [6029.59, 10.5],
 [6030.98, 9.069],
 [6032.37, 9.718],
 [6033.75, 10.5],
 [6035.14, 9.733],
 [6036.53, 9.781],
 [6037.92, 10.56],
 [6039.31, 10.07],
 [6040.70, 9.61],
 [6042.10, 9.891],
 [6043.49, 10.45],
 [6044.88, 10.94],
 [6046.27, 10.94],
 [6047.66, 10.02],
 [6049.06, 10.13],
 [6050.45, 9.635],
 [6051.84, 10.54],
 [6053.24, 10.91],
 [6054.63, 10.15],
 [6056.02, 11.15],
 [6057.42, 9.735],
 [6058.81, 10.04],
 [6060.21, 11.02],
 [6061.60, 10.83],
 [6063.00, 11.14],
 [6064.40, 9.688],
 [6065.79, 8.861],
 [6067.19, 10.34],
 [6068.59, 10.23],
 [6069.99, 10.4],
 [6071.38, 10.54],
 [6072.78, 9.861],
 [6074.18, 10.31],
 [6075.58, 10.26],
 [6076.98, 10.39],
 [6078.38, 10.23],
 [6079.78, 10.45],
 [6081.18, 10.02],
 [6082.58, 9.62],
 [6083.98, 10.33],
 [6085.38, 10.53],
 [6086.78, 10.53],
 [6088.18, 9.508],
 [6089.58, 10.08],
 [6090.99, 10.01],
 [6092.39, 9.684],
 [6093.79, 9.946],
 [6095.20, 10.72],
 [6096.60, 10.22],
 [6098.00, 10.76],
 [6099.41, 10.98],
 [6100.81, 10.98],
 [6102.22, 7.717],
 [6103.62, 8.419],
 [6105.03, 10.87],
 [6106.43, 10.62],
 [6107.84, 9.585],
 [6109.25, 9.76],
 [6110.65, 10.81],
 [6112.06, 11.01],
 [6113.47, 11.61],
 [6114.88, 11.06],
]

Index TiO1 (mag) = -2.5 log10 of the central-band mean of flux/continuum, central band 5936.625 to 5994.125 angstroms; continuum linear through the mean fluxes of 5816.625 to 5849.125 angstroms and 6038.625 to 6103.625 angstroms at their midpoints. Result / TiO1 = 0.097 mag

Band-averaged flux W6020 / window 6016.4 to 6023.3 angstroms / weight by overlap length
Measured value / 9.04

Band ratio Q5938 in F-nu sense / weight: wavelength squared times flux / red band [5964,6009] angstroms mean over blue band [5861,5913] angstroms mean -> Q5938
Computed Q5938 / 1.3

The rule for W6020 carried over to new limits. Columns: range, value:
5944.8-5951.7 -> 9.44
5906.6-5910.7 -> 8.42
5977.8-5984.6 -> 9.31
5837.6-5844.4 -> 10.3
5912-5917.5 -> 7.99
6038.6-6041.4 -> 9.83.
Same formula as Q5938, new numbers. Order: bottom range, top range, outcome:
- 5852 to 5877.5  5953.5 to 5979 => 1.04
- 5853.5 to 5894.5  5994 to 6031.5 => 1.29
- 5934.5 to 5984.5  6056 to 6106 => 1.17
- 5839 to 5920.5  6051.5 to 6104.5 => 1.37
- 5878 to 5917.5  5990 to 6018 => 1.48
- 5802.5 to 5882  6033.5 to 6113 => 1.17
